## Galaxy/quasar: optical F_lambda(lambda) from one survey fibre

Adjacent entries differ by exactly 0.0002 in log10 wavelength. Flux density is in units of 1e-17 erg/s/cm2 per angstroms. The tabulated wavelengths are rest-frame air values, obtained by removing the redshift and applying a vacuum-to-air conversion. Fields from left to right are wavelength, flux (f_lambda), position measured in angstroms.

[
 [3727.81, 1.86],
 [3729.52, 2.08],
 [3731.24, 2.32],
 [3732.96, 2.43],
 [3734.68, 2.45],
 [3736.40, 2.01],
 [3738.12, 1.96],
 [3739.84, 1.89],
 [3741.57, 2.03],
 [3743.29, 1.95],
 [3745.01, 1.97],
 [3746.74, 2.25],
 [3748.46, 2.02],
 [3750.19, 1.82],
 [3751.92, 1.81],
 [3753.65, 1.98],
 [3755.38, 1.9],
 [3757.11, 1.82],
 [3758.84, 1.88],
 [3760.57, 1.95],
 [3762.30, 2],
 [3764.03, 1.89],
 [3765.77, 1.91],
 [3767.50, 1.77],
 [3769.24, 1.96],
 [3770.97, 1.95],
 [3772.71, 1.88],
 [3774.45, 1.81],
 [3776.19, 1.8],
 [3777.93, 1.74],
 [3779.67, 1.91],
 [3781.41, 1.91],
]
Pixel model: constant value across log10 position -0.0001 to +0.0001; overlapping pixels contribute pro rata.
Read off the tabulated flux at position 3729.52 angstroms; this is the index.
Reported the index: 2.08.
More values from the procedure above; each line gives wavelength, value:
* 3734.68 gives 2.45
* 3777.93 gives 1.74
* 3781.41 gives 1.91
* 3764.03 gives 1.89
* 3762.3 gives 2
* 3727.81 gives 1.86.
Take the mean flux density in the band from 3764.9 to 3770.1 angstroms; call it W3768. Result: 1.88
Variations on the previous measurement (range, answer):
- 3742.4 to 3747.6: 2.06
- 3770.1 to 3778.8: 1.84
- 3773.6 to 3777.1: 1.8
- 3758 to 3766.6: 1.93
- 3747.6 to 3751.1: 1.92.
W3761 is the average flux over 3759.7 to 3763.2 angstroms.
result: 1.98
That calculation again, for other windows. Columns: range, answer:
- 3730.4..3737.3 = 2.3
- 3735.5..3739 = 1.99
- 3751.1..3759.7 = 1.88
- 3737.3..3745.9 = 1.96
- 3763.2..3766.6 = 1.9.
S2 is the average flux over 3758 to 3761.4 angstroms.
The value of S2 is 1.92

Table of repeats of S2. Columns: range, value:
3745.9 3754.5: 1.97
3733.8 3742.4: 2.07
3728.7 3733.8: 2.28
